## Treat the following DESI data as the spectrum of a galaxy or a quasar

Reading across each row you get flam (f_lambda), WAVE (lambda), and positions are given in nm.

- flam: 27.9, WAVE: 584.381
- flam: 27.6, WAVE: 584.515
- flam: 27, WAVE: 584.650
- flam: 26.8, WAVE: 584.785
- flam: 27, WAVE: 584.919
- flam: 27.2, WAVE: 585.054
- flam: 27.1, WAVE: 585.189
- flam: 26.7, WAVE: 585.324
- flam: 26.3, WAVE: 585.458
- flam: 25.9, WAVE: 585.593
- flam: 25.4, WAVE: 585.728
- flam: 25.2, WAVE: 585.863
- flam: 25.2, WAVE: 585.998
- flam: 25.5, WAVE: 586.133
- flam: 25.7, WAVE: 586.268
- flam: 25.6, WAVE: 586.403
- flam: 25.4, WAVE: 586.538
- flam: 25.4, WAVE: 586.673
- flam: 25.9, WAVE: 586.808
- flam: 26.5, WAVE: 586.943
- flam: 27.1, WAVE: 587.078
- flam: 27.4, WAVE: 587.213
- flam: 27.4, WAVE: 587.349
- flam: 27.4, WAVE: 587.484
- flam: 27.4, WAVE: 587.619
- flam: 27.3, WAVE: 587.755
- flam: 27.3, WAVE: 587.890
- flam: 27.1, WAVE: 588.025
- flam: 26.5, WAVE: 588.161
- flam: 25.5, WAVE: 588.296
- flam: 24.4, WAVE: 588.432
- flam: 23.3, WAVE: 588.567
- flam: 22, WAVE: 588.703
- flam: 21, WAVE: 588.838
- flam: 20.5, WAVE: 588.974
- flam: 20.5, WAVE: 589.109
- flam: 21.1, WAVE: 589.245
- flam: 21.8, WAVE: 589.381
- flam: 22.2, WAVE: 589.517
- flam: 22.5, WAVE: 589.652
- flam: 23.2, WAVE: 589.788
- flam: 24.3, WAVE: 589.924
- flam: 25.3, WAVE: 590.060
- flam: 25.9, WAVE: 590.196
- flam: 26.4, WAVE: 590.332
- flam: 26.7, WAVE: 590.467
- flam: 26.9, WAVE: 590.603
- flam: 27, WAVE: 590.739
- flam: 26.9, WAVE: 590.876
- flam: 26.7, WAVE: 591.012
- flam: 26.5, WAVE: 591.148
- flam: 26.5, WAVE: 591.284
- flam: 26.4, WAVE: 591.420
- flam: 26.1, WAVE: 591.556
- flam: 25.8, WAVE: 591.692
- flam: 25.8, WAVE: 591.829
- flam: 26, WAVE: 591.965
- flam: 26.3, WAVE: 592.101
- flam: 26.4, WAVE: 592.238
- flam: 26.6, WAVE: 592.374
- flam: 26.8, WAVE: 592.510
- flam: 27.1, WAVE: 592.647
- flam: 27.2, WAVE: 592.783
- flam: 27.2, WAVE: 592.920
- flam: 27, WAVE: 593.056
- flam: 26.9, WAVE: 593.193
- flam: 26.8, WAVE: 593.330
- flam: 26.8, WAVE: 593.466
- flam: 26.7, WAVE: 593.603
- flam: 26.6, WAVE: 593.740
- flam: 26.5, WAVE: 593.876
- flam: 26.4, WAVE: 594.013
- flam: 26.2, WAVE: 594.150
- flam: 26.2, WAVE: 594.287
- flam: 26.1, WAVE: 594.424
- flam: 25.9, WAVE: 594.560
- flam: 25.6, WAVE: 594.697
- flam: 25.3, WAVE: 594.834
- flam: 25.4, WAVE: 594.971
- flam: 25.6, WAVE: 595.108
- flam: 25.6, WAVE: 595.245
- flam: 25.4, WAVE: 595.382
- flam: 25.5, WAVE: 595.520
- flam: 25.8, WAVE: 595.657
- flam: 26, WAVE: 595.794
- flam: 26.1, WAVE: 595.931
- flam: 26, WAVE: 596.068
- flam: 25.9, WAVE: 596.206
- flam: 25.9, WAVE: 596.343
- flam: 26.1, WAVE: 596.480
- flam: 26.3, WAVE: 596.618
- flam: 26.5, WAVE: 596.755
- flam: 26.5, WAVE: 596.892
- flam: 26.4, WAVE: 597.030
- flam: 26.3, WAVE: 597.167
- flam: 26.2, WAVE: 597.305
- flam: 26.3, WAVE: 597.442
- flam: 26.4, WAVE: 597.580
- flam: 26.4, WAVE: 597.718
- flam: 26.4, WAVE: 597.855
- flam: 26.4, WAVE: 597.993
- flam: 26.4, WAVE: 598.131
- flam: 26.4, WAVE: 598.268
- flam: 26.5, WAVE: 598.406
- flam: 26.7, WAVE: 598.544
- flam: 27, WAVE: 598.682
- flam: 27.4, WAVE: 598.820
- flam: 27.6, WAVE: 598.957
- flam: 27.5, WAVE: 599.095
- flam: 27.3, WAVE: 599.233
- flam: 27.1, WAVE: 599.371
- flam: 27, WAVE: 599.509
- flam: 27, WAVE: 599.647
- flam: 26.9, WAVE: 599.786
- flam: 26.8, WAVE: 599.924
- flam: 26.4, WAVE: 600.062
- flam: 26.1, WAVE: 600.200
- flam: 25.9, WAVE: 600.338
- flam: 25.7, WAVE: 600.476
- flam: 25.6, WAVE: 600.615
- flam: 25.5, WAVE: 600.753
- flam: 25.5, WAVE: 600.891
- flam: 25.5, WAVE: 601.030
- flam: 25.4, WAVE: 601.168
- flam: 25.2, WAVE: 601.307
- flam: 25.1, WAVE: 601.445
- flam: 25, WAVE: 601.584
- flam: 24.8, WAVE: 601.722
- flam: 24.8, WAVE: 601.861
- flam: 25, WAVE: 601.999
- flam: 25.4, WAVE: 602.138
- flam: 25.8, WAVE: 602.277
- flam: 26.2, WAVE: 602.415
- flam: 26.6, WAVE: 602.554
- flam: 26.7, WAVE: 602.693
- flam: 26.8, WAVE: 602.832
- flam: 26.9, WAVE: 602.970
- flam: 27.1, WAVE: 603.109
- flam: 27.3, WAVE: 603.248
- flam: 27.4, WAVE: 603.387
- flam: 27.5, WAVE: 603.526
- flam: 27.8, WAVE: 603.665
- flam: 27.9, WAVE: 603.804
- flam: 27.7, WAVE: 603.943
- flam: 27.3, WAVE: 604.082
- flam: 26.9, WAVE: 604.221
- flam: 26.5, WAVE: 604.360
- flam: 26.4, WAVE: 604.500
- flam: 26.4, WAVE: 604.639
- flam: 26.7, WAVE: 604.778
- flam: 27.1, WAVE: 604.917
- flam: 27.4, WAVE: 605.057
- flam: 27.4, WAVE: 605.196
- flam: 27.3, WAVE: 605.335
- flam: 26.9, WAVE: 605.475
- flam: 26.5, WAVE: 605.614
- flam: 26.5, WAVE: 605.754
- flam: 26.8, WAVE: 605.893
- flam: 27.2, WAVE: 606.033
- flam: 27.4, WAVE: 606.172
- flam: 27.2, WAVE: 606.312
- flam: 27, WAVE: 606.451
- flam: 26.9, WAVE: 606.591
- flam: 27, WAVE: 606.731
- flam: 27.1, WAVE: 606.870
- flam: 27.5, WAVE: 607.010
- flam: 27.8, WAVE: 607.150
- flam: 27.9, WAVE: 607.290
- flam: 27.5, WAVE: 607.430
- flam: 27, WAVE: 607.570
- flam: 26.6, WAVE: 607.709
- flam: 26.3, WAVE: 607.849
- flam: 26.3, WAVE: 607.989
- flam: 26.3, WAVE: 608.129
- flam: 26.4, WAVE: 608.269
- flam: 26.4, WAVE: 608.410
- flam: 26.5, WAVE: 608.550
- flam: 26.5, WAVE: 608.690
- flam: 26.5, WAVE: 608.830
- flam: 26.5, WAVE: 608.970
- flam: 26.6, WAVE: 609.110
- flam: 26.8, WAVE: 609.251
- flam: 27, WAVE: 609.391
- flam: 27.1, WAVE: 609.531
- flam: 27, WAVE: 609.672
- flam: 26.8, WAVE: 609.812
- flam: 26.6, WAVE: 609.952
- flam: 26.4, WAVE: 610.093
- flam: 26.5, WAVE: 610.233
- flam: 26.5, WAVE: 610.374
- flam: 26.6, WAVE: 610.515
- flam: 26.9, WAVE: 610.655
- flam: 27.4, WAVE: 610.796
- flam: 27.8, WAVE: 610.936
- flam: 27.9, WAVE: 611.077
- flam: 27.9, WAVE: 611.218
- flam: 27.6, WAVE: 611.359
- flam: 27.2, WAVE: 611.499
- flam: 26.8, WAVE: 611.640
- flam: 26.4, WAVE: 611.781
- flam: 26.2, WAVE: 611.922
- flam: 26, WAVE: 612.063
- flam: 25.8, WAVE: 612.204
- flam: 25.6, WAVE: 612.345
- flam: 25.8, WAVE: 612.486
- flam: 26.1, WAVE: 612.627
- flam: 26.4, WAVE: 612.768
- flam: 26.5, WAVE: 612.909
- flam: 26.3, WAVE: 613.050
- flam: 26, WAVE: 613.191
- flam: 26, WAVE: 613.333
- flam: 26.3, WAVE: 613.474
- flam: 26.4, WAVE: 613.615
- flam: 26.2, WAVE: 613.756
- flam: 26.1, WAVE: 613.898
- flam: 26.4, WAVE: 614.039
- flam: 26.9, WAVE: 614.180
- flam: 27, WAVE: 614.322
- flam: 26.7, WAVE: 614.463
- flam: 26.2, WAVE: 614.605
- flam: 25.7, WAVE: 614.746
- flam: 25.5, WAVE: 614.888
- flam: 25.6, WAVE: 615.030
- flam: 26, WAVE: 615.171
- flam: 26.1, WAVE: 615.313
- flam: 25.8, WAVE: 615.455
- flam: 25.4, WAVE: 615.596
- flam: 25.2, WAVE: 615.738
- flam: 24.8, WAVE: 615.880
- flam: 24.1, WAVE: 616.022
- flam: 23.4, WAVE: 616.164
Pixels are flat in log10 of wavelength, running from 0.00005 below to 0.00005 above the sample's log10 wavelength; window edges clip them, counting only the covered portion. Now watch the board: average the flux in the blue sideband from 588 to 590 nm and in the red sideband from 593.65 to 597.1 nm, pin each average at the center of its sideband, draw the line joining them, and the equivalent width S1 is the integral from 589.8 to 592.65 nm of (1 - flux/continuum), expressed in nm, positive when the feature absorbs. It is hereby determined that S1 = -0.26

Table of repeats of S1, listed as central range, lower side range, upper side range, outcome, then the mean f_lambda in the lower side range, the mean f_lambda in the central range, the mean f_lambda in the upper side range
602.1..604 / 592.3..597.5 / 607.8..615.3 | -0.041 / 26.3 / 27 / 26.5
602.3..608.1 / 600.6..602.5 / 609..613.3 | -0.264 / 25.3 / 27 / 26.7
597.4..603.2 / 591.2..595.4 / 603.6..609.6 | 0.086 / 26.3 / 26.3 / 26.9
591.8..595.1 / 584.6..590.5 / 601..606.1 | -0.088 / 25.2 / 26.4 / 26.5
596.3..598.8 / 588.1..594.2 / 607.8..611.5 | -0.053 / 25.4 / 26.4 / 26.8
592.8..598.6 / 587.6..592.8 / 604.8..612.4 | -0.126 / 25.2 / 26.2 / 26.9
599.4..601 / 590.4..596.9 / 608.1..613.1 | 0.013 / 26.3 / 26.2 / 26.7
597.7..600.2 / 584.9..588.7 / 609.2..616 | -0.055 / 26.1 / 26.8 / 26.4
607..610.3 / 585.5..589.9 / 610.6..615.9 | -0.088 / 24.8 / 26.8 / 26.4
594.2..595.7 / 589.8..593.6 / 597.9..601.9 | 0.038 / 26.4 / 25.7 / 26.2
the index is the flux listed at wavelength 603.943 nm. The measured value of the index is 27.7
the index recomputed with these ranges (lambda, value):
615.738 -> 25.2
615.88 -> 24.8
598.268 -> 26.4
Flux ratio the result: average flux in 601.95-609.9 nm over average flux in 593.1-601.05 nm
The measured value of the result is 1.02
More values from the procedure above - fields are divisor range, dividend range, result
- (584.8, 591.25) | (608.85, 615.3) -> 1.05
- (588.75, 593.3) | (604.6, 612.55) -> 1.06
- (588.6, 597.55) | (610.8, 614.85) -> 1.04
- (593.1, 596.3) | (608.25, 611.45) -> 1.03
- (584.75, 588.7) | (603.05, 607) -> 1.04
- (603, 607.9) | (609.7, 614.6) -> 0.98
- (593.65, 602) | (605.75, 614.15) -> 1.02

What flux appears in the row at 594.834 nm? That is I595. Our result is 25.3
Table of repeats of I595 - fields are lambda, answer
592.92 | 27.2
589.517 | 22.2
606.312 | 27.2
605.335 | 27.3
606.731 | 27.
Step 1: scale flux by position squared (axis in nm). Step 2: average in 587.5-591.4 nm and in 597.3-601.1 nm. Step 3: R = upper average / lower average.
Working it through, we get 1.10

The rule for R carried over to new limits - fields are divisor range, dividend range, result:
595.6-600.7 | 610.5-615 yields 1.05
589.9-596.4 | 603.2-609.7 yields 1.07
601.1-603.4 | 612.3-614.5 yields 1.05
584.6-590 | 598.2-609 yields 1.12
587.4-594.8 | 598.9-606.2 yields 1.08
